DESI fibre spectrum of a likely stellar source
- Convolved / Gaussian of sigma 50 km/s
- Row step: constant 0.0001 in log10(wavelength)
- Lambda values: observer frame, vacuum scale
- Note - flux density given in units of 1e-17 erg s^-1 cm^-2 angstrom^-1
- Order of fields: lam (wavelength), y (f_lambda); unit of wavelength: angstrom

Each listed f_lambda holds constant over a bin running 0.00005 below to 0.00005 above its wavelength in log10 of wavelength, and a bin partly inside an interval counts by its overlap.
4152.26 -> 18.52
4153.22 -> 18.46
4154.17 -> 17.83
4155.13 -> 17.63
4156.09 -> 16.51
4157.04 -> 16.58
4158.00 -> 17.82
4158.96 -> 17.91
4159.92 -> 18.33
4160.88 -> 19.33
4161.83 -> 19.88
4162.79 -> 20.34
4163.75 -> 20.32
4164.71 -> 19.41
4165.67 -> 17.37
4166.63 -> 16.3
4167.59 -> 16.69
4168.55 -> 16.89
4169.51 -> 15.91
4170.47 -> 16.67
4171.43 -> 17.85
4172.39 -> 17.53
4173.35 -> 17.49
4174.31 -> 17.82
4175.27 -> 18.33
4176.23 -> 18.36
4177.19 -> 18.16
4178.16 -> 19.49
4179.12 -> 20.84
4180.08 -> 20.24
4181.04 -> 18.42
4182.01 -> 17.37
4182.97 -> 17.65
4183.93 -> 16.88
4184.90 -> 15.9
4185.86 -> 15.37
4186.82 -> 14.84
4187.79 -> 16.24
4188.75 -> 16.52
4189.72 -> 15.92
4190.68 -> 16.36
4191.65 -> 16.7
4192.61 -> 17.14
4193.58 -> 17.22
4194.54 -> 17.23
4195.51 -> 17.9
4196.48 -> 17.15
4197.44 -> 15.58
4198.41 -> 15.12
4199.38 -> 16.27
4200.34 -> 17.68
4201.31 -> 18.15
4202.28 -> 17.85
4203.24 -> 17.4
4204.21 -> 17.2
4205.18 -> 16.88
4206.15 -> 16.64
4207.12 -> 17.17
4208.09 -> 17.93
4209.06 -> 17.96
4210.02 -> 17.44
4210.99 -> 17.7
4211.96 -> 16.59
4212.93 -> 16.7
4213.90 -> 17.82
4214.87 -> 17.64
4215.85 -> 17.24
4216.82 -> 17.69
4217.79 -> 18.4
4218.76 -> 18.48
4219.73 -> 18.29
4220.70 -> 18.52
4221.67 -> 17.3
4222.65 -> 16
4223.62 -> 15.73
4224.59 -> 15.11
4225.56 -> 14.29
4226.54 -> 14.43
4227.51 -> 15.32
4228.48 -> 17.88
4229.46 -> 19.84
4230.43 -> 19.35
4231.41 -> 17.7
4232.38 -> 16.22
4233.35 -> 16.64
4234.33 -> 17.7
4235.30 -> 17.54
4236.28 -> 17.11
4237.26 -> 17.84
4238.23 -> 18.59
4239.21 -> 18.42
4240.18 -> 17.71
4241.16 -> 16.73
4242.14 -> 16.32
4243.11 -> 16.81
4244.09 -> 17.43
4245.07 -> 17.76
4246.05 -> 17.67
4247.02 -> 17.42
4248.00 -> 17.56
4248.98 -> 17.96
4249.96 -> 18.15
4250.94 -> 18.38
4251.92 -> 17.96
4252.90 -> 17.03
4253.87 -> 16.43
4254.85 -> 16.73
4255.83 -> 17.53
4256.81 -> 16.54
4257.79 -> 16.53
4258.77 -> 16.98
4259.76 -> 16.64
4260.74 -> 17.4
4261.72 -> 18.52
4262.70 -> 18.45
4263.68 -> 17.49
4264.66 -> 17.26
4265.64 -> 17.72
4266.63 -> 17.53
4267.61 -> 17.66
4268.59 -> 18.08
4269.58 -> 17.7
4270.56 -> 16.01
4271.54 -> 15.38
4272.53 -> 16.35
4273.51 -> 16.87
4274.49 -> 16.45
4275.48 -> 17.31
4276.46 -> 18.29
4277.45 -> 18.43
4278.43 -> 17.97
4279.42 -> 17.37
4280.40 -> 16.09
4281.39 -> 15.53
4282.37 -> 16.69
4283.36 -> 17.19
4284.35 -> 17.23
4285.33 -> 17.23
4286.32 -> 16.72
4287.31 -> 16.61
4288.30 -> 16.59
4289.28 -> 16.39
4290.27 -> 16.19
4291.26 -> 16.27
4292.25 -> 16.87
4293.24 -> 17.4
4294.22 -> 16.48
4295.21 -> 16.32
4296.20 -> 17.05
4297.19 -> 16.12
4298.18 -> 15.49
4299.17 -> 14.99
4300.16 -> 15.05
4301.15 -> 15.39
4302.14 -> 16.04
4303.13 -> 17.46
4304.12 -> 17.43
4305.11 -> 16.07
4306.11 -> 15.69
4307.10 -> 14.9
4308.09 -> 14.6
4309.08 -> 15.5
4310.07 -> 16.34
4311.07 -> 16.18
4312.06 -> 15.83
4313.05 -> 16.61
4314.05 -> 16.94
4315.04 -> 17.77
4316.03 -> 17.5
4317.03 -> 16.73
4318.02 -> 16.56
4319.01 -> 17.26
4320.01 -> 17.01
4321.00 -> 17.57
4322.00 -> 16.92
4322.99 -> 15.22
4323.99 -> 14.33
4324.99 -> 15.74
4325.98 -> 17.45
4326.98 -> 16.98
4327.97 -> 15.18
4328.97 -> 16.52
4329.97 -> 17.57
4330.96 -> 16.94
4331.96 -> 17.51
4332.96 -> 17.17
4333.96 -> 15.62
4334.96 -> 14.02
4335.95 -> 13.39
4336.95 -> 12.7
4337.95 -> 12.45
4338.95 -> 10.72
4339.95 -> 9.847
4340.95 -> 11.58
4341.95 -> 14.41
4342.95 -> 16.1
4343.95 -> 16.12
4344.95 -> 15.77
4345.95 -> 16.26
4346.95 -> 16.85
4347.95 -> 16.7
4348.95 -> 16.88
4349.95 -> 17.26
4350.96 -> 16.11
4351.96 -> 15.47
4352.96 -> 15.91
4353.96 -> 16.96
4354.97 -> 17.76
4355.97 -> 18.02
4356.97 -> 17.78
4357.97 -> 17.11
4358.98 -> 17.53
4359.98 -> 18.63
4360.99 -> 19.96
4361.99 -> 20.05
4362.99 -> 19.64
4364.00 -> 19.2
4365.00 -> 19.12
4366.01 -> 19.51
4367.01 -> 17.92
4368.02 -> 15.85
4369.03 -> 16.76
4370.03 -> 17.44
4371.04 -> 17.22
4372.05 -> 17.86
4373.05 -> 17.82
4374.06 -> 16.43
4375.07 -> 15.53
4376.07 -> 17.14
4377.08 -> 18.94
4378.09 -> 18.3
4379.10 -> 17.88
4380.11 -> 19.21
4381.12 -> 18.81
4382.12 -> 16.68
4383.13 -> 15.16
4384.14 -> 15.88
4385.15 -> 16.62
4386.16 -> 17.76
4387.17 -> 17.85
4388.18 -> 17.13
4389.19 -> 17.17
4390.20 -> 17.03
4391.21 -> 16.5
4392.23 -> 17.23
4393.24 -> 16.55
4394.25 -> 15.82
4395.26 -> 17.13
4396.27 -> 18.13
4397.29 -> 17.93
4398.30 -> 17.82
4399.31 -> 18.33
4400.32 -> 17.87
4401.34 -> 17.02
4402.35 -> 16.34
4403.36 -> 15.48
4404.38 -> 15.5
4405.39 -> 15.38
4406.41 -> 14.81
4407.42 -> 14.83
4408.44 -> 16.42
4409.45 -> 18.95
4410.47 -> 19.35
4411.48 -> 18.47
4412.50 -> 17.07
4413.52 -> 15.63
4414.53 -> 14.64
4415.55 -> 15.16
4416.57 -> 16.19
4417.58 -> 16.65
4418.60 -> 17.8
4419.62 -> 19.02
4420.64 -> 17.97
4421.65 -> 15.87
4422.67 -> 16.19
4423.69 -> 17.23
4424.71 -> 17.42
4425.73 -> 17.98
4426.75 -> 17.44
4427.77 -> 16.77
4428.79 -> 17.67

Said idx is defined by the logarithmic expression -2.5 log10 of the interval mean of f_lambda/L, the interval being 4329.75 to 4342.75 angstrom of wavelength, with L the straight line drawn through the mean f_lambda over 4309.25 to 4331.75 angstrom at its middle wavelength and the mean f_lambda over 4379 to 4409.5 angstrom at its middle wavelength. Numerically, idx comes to 0.18 mag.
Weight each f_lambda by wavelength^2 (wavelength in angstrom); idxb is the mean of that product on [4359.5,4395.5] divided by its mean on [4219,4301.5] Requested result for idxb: 1.1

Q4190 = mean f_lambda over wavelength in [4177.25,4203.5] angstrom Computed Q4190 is 17.2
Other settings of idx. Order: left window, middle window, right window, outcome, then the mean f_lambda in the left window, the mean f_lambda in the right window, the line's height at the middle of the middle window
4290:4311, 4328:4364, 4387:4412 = 0.02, 16.1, 17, 16.5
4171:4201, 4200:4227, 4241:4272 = 0.01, 17.3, 17.3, 17.3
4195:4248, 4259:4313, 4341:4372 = 0.04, 17.2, 17.3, 17.2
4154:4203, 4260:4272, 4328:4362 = -0.05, 17.5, 15.9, 16.7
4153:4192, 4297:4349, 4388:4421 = 0.09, 17.7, 16.9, 17.2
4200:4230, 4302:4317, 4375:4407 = 0.05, 17.2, 17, 17.1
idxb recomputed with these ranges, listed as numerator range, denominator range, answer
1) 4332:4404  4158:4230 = 1.05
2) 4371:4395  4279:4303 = 1.09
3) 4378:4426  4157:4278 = 1.06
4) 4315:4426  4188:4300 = 1.04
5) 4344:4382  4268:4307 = 1.10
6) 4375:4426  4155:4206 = 1.08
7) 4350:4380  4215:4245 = 1.10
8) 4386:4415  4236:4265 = 1.04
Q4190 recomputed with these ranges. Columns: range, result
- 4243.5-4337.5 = 16.7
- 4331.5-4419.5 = 16.7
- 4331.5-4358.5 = 15.4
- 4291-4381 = 16.5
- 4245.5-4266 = 17.4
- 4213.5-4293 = 17.2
